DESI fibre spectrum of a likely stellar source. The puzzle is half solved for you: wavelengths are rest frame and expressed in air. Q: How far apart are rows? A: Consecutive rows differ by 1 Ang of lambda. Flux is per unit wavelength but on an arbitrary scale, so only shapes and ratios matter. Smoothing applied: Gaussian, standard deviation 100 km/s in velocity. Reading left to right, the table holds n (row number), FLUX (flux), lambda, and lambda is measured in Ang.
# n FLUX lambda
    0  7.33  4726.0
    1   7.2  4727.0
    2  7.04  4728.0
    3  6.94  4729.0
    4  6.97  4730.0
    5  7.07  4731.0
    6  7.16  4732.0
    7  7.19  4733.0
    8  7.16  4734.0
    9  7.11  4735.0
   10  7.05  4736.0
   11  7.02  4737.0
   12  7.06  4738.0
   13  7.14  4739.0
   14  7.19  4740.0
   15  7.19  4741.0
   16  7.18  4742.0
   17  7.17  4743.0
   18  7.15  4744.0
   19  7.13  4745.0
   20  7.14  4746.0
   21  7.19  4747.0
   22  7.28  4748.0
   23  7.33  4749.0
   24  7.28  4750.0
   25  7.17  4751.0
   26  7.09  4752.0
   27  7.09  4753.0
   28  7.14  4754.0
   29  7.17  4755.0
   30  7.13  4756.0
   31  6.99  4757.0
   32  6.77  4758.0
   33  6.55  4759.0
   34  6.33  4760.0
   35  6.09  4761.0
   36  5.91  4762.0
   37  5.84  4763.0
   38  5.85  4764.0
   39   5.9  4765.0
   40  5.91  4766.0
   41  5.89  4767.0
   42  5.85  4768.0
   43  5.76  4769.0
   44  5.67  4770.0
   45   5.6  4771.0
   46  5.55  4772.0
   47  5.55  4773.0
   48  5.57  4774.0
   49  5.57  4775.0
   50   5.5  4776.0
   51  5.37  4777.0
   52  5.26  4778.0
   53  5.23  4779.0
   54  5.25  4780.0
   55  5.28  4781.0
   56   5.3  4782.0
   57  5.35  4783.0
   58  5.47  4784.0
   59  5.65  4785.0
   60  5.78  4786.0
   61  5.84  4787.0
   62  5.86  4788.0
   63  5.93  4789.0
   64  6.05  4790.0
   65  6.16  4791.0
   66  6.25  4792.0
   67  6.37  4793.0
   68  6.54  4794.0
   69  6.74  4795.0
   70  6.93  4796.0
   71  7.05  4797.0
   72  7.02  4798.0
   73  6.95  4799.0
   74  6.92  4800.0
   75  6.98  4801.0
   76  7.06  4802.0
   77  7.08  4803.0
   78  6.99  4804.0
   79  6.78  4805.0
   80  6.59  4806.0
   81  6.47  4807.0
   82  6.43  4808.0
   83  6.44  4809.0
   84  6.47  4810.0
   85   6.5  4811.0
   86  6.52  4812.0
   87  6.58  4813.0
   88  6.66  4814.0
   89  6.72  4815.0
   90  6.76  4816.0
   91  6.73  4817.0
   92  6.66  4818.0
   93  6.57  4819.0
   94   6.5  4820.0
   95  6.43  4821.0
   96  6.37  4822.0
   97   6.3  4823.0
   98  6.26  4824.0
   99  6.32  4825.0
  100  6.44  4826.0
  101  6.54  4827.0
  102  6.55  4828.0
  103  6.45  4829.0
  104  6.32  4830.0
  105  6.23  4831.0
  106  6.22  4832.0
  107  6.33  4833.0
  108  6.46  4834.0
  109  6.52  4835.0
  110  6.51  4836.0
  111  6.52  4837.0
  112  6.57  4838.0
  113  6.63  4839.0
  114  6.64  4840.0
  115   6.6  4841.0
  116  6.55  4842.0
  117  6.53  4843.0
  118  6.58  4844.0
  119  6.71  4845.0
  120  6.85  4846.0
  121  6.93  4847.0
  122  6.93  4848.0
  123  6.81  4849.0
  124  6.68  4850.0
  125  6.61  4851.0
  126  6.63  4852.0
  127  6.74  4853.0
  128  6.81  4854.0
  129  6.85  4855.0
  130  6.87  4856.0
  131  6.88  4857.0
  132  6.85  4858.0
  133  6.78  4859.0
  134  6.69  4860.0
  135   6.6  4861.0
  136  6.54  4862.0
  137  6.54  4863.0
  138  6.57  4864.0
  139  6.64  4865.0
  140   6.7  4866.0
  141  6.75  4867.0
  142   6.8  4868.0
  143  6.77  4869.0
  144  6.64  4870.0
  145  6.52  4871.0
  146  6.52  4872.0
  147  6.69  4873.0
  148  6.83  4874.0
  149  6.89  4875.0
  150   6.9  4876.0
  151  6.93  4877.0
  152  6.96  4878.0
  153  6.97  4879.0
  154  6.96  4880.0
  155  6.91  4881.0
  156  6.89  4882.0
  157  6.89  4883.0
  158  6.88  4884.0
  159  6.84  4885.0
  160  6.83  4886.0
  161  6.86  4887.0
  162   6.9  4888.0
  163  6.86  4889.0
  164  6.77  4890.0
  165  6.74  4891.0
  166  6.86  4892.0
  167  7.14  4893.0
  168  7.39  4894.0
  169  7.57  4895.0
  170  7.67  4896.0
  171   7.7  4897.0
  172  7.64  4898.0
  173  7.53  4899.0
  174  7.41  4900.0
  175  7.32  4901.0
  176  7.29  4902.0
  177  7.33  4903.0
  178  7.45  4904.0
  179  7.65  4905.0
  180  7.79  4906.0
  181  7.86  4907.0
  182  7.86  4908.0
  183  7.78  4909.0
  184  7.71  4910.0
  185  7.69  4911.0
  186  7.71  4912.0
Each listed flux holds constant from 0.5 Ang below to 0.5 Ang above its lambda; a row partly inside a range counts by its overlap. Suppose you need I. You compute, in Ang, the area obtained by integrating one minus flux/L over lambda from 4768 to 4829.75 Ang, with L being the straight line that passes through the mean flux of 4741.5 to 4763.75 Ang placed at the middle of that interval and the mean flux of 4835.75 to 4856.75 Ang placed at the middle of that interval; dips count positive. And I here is 5.1 Ang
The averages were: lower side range 6.9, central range 6.23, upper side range 6.7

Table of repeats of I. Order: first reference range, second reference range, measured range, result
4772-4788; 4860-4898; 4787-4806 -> -3.02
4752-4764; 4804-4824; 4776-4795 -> 2.45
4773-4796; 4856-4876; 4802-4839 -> -2.13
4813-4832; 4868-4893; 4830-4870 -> 0.01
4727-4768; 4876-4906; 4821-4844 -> 1.91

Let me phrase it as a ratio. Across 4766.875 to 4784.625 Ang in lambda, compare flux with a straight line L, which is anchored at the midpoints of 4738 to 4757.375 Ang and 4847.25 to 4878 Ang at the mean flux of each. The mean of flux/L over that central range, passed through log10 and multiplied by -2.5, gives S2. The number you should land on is 0.272 mag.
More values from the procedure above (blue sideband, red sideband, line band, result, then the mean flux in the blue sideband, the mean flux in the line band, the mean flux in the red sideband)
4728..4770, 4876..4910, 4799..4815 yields 0.043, 6.81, 6.71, 7.23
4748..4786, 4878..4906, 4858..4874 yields 0.044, 6.07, 6.66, 7.17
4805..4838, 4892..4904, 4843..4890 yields 0.041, 6.49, 6.78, 7.43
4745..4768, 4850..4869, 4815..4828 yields 0.033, 6.68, 6.5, 6.71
